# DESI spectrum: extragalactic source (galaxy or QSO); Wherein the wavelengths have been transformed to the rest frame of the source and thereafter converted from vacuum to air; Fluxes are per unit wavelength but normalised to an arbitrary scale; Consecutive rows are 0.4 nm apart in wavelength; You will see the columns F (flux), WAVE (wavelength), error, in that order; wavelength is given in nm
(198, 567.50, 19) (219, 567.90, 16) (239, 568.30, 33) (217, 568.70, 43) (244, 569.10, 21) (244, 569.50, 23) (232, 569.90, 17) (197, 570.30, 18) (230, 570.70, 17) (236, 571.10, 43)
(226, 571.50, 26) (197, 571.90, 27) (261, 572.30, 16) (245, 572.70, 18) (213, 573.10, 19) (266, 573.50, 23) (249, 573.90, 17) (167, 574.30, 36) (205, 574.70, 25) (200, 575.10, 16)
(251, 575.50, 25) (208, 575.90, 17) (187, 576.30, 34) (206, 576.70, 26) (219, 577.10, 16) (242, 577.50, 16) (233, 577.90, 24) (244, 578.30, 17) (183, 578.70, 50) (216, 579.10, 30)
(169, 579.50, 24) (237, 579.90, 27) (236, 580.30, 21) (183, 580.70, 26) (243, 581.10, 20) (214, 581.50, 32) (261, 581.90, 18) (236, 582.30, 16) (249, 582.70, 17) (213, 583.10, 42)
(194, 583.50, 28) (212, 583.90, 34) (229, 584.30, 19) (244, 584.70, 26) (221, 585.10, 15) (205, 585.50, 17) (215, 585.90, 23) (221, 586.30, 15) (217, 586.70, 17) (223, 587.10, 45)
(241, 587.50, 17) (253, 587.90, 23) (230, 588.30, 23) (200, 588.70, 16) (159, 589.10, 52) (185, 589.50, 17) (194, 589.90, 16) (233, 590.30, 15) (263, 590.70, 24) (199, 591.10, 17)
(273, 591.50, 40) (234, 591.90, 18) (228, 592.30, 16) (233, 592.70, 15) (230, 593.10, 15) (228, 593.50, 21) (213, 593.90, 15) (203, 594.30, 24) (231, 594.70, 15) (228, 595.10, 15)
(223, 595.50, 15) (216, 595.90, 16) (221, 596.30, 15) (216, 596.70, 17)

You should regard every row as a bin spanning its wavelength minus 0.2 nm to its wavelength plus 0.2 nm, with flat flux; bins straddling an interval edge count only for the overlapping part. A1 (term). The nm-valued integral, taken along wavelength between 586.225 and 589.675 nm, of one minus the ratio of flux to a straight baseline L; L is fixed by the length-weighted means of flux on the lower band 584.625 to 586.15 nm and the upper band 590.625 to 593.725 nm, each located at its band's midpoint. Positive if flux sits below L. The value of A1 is 0.16 nm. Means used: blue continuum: 219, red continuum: 235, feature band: 214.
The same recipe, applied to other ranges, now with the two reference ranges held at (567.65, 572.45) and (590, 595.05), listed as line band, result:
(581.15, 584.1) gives 0.032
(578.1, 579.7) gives 0.179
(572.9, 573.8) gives -0.049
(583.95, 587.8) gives 0.084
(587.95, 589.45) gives 0.187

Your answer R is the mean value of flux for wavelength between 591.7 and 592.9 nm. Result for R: 232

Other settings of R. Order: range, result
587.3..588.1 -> 247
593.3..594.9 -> 219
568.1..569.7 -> 236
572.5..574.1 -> 243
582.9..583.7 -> 204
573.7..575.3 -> 205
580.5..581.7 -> 213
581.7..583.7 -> 231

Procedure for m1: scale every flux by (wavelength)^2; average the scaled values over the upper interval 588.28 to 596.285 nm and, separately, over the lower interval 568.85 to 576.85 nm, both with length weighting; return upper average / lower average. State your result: 1.05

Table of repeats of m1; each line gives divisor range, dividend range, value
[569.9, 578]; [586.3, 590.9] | 1.03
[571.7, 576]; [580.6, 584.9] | 1.04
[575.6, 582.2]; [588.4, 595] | 1.05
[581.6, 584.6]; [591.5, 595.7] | 1.03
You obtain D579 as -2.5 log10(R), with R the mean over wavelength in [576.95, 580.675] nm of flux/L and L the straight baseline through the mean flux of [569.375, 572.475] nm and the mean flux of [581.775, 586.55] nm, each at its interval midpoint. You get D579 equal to 0.036 mag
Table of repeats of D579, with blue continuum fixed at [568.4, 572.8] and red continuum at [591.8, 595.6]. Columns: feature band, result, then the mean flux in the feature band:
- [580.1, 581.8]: 0.030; 221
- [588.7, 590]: 0.238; 181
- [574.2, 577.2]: 0.112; 206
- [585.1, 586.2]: 0.067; 213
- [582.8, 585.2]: 0.034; 220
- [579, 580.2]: 0.094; 209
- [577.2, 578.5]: -0.046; 238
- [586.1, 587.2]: 0.031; 220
